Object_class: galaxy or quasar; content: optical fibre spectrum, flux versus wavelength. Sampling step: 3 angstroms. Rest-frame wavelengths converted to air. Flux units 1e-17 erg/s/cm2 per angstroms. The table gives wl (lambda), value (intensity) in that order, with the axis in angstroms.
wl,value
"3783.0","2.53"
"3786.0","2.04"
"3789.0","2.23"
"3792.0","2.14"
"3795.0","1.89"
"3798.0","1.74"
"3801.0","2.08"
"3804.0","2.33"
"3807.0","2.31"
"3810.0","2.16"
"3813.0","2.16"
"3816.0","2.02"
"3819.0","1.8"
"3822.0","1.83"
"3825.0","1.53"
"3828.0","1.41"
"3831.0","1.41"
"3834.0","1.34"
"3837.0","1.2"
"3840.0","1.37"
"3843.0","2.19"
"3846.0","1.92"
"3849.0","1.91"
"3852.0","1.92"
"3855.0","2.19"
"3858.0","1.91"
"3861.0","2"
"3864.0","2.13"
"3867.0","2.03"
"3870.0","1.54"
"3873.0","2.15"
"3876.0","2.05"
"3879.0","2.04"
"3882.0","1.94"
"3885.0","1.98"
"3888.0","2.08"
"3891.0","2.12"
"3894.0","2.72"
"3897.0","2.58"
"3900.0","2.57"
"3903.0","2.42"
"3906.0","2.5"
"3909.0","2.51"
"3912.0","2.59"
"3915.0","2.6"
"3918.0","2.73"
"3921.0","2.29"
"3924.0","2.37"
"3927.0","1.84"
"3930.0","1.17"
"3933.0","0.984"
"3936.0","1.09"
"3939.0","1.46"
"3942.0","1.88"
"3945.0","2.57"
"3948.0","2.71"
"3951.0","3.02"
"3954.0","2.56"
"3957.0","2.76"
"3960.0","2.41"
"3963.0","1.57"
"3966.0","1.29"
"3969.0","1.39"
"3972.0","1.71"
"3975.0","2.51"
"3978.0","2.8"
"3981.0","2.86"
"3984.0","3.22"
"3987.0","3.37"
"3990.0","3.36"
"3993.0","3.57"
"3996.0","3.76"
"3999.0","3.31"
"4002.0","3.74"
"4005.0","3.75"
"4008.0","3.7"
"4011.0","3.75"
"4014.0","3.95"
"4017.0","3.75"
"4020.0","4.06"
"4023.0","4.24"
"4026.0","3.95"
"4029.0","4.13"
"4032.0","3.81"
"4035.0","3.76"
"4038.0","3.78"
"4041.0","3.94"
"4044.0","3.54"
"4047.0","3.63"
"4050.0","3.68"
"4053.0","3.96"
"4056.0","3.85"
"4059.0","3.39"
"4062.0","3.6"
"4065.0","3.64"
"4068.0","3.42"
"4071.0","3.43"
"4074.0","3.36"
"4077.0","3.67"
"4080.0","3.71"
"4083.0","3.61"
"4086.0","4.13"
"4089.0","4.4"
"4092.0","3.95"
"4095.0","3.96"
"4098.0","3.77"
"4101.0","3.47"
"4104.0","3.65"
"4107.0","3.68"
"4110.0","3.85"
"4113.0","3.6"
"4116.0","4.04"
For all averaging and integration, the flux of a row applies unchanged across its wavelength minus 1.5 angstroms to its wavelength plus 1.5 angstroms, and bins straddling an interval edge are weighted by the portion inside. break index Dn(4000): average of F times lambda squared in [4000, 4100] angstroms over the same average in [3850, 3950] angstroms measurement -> 1.93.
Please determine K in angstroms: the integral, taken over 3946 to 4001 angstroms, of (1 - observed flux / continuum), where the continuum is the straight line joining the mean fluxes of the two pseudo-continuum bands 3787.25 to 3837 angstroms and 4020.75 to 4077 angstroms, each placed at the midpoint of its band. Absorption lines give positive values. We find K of 8.2 angstroms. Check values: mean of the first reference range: 1.88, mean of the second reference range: 3.73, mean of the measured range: 2.69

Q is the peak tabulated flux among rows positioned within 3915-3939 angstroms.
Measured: 2.73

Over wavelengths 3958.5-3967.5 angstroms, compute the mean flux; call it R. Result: 1.76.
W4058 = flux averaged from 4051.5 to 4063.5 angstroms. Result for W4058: 3.7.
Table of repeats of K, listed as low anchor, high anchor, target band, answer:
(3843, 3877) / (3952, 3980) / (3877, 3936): -3.77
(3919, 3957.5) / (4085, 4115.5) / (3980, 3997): -4.91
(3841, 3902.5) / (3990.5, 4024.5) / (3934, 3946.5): 5.22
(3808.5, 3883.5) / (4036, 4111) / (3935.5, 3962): 3.90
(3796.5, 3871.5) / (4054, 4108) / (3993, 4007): -2.41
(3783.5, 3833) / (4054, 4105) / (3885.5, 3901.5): 0.75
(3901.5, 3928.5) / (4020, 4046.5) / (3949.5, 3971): 6.04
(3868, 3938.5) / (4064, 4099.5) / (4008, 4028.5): -4.96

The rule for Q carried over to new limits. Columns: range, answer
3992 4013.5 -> 3.76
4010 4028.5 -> 4.24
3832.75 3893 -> 2.19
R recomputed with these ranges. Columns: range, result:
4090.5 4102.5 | 3.79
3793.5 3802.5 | 1.9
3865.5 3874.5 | 1.91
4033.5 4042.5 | 3.83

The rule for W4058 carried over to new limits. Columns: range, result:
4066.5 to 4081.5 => 3.52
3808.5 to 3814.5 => 2.16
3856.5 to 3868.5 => 2.02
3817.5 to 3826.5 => 1.72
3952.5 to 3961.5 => 2.58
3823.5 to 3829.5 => 1.47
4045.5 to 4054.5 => 3.76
